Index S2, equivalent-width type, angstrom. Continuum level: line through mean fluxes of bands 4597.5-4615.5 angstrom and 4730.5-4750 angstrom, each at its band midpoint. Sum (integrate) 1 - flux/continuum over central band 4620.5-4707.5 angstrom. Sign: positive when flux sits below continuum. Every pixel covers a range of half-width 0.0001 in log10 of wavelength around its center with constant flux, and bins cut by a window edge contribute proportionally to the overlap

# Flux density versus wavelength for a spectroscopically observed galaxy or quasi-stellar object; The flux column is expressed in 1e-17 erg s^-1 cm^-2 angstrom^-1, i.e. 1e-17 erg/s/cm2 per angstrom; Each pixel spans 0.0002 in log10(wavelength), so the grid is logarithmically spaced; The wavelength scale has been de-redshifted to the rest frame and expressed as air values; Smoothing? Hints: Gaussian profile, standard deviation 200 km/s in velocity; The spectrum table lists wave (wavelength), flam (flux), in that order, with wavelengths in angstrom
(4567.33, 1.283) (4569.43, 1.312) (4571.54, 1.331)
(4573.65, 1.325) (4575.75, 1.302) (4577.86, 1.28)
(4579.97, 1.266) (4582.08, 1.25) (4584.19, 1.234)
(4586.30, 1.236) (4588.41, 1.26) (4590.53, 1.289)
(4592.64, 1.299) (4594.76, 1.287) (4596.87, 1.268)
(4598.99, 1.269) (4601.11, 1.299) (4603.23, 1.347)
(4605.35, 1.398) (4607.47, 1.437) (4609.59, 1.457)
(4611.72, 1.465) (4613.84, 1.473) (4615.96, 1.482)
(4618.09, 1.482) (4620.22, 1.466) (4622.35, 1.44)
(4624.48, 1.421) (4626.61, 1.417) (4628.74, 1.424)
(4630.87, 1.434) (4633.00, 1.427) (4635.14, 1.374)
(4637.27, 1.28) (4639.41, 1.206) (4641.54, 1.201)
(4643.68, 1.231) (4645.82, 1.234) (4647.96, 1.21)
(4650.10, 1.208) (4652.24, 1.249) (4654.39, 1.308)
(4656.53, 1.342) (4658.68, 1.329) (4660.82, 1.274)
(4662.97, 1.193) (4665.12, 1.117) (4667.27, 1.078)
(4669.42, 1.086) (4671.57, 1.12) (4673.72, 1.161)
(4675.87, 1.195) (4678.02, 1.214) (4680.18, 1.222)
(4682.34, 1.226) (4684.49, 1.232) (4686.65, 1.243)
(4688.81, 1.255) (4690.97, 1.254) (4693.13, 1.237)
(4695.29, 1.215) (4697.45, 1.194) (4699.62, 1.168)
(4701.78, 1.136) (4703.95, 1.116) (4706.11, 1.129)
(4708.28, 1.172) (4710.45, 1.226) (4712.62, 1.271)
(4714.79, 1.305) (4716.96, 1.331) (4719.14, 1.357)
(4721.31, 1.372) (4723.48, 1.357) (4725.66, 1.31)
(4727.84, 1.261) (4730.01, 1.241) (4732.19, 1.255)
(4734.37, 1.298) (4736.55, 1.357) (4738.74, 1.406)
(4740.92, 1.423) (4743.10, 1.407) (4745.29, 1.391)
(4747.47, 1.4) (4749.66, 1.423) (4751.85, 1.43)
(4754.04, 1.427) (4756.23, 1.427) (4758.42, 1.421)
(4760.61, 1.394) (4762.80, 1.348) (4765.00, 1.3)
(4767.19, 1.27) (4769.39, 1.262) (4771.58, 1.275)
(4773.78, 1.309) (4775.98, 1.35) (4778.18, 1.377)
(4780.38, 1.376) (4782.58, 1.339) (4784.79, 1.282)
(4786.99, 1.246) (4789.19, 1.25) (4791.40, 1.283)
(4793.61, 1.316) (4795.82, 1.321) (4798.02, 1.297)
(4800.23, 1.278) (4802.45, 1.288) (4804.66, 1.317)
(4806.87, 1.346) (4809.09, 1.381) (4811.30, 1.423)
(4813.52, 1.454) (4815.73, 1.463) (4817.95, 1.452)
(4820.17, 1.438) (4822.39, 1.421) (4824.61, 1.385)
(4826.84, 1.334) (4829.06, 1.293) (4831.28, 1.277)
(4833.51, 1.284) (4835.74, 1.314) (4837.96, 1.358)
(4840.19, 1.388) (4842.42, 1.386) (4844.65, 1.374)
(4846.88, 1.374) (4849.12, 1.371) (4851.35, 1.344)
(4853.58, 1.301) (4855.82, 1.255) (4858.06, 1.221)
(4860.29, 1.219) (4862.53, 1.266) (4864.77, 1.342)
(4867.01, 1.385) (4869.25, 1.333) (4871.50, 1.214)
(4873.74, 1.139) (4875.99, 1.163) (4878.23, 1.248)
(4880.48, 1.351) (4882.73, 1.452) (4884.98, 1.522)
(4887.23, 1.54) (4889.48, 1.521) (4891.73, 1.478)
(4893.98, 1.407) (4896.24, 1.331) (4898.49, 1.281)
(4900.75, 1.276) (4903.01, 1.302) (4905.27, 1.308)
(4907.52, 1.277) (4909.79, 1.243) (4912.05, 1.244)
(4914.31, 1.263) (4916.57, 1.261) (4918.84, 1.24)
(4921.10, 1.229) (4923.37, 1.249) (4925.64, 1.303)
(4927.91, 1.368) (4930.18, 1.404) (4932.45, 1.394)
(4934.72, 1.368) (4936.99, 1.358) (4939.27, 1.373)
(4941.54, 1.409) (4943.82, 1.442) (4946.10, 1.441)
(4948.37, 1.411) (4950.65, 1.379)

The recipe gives 8.6 angstrom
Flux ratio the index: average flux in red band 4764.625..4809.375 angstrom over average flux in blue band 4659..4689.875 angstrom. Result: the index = 1.1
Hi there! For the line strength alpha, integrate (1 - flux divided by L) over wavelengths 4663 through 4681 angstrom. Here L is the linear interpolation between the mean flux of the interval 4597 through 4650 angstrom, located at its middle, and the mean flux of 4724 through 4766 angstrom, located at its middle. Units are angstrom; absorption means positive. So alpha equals 2.8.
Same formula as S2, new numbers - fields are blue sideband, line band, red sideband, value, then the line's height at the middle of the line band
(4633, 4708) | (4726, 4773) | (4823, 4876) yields -3.58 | 1.26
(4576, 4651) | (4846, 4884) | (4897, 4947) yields 0.84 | 1.32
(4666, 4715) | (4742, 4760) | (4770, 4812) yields -2.10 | 1.27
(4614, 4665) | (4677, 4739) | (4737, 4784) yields 4.58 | 1.35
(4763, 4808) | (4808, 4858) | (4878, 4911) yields -1.12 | 1.33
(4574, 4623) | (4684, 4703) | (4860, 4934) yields 1.77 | 1.34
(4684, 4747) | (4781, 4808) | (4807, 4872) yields 0.47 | 1.32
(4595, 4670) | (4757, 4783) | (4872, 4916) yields -0.16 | 1.33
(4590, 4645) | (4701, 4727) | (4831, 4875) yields 1.64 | 1.34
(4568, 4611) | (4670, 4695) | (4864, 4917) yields 1.95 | 1.31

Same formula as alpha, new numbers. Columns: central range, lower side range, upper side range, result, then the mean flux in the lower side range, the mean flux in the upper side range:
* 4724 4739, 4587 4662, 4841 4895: 0.5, 1.34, 1.34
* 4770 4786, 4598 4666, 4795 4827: 0.5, 1.34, 1.37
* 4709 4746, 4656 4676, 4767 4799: -2.3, 1.19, 1.3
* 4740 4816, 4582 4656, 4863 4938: -1.1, 1.34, 1.33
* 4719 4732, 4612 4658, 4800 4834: 0.5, 1.35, 1.37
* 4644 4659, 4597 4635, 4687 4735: 1.0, 1.41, 1.25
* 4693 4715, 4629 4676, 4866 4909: 1.3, 1.24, 1.34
